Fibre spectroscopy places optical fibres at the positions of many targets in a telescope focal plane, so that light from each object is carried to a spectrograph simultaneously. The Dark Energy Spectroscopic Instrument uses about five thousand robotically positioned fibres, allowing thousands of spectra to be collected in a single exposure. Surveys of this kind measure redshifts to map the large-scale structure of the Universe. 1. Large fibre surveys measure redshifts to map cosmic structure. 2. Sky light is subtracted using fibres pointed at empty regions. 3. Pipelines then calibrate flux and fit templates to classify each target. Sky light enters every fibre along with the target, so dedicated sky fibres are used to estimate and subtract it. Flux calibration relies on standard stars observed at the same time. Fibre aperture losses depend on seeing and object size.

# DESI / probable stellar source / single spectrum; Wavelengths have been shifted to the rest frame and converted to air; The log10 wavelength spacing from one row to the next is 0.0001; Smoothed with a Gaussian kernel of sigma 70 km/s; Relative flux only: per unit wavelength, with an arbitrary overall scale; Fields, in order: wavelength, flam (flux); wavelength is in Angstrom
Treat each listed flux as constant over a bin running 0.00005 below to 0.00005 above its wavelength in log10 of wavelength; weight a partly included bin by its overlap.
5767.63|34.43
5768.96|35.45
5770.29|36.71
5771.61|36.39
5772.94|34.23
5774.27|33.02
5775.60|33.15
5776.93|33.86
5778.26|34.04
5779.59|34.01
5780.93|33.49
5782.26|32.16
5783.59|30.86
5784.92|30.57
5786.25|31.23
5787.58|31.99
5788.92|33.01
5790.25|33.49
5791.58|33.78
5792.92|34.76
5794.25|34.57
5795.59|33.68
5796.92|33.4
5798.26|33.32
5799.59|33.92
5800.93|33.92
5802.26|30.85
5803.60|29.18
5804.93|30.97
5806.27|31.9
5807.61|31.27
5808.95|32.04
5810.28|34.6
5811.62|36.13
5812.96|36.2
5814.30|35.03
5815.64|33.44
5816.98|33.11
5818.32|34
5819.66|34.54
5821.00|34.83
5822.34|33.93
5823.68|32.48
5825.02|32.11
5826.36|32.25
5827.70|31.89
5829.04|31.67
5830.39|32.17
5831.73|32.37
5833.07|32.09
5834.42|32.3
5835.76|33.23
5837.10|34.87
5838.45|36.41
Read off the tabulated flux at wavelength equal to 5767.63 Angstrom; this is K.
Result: 34.43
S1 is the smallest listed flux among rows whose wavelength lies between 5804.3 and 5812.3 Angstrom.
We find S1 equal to 30.97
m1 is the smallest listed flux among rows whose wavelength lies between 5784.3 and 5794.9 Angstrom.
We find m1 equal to 30.57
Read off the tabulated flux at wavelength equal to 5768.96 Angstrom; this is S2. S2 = 35.45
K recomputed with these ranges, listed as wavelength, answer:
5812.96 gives 36.2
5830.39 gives 32.17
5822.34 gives 33.93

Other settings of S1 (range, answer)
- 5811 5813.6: 36.13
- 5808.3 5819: 32.04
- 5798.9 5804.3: 29.18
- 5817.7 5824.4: 32.48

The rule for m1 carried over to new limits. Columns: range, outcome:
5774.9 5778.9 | 33.15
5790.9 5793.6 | 33.78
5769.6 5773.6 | 34.23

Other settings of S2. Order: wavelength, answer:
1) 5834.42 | 32.3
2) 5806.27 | 31.9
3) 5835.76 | 33.23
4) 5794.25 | 34.57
